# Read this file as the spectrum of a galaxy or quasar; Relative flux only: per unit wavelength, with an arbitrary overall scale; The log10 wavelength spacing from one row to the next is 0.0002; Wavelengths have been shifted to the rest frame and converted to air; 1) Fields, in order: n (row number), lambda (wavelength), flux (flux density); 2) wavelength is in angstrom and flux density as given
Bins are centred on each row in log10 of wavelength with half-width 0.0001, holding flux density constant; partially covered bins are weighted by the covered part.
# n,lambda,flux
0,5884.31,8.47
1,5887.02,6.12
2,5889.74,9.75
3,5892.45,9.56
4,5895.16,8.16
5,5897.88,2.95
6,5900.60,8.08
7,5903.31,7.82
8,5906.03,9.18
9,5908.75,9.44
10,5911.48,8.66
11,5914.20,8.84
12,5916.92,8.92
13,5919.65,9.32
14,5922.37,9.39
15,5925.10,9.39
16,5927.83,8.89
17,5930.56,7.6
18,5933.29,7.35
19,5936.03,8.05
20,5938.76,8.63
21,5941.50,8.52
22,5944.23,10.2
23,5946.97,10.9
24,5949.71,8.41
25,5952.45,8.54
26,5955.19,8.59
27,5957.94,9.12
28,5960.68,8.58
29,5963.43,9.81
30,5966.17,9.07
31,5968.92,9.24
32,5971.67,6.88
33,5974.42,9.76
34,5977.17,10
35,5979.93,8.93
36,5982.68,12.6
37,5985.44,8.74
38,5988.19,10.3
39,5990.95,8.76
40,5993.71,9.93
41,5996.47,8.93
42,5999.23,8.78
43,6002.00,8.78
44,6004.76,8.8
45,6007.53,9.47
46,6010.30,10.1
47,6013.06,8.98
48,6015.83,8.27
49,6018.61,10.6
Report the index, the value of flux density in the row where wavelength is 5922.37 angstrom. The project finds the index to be 9.39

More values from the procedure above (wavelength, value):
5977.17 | 10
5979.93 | 8.93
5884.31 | 8.47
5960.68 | 8.58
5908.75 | 9.44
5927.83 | 8.89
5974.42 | 9.76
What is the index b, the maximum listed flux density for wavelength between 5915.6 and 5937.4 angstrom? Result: 9.39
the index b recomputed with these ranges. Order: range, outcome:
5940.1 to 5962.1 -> 10.9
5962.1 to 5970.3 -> 9.81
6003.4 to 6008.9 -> 9.47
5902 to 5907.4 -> 9.18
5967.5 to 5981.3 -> 10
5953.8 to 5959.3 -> 9.12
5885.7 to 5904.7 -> 9.75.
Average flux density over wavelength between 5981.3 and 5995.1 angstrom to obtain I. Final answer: 10.1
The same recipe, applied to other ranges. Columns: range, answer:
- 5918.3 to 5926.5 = 9.37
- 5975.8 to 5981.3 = 9.45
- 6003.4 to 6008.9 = 9.13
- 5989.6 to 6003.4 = 9.04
